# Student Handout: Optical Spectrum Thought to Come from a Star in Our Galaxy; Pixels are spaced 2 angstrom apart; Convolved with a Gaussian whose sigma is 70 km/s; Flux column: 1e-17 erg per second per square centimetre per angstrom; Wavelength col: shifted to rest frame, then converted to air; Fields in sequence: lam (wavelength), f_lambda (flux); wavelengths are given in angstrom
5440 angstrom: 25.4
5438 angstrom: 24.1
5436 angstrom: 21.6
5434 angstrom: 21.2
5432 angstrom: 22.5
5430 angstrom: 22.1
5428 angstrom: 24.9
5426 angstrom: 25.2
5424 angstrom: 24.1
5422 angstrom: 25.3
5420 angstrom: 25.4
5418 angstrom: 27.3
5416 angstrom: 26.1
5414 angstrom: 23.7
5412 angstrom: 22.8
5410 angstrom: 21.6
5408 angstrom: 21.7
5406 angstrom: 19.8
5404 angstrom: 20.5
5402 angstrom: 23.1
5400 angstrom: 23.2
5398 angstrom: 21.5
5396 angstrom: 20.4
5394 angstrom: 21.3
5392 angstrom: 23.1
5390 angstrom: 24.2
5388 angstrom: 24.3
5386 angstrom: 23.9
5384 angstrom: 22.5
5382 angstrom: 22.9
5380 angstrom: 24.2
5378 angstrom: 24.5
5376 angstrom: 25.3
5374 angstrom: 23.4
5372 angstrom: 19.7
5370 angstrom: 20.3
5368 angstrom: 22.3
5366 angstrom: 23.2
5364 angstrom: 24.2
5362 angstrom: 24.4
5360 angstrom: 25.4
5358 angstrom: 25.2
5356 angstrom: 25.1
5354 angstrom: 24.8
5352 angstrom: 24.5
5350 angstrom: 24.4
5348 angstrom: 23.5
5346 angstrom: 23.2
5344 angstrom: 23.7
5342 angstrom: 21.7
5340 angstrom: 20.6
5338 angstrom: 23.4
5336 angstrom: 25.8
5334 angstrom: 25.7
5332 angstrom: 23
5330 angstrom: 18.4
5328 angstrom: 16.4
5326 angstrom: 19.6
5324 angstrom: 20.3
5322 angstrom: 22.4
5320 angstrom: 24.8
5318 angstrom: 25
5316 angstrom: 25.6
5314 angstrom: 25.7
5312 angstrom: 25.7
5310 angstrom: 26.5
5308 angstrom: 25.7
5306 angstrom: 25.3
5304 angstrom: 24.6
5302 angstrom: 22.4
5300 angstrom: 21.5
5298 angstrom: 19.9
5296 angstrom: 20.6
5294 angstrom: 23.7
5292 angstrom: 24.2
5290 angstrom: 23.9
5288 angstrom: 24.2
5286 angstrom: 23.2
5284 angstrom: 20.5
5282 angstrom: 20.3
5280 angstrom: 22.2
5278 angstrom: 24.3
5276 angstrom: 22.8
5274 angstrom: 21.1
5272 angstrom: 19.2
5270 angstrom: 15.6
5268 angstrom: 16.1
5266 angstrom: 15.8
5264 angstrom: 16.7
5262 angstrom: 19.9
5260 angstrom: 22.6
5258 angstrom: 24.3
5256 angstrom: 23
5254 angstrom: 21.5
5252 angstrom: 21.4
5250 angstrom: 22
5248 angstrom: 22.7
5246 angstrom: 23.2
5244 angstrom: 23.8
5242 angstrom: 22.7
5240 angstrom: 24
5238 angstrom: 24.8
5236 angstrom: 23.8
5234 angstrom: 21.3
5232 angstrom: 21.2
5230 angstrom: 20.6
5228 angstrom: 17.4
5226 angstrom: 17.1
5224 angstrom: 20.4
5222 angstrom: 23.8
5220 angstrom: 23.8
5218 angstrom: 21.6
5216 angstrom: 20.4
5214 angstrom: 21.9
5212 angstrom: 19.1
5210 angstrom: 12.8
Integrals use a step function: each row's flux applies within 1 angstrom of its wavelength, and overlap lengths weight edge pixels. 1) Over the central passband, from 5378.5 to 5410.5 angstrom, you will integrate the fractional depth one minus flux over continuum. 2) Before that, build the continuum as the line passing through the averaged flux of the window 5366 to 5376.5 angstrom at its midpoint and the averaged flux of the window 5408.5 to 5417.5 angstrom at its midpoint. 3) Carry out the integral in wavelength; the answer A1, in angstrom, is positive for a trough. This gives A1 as 0.75 angstrom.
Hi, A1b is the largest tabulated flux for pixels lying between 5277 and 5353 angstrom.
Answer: 26.5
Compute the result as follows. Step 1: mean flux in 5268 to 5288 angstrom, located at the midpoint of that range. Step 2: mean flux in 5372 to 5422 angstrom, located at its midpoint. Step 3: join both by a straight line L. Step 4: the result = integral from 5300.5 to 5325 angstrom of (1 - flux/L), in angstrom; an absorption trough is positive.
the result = -3.2 angstrom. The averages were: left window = 20.9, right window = 23.2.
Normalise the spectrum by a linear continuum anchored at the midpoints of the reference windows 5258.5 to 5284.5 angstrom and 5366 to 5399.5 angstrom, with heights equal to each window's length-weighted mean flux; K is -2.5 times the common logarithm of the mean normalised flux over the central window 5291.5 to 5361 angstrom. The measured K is -0.10 mag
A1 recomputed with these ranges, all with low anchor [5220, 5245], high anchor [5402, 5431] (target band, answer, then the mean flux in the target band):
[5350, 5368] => -1.1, 24.5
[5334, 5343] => -0.1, 23.2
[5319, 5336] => 0.9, 21.6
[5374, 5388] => -0.4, 23.9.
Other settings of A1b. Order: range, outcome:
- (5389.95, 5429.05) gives 27.3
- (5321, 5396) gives 25.8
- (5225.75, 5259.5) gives 24.8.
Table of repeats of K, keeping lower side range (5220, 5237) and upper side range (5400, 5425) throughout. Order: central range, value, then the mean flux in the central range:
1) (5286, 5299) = -0.05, 22.8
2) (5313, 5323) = -0.12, 24.7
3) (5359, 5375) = 0.00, 22.9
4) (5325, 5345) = 0.03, 21.8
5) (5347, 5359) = -0.09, 24.6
